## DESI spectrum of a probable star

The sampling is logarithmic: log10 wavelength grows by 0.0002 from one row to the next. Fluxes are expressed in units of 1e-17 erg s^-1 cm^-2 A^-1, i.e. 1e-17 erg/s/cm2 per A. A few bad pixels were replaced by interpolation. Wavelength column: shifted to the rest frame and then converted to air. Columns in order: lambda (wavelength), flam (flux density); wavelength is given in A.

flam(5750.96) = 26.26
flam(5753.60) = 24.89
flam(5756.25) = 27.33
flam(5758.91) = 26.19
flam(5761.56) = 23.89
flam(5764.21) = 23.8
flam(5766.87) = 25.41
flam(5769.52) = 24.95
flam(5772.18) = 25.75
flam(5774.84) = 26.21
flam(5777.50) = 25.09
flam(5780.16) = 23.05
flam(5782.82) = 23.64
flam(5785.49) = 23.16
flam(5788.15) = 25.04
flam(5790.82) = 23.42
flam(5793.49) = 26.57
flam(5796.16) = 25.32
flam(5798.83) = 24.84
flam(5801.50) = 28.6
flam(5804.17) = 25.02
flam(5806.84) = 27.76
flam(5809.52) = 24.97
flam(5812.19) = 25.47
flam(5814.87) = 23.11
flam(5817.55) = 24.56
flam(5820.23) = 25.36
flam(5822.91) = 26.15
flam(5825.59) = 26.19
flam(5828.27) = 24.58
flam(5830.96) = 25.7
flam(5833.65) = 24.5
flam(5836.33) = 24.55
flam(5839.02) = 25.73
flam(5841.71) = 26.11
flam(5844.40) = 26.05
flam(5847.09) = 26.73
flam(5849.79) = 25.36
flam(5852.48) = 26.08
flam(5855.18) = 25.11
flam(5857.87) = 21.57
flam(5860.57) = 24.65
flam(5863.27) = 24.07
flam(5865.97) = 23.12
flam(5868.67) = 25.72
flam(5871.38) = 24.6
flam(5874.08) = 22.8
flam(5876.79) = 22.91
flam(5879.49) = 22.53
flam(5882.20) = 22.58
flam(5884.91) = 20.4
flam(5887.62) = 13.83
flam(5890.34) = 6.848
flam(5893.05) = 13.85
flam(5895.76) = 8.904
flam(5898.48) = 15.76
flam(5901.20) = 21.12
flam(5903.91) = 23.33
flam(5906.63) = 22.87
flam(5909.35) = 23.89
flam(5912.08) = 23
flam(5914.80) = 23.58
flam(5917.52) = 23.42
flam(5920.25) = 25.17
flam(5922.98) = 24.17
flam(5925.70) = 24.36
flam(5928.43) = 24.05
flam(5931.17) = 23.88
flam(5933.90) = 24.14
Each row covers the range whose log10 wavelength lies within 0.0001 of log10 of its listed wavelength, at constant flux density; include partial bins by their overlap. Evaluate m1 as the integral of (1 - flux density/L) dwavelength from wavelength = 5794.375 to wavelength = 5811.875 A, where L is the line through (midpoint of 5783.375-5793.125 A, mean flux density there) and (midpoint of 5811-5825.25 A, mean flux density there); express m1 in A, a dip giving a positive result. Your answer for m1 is -1.1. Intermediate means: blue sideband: 24.1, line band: 26.1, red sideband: 25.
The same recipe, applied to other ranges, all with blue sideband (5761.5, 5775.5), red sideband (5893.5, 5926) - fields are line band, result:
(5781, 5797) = 0.03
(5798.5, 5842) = -3.30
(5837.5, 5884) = -3.66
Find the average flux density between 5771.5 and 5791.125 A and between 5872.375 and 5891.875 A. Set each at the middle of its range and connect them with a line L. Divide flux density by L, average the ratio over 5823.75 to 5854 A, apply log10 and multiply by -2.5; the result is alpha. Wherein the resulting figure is -0.20 mag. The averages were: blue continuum 24.4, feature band 25.6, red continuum 18.9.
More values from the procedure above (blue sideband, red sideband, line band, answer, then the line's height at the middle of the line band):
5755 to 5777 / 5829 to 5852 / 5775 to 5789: 0.06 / 25.5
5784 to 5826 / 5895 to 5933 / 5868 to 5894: 0.19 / 23.1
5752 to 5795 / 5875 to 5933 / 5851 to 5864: -0.10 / 22.1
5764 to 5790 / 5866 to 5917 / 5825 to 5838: -0.12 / 22.4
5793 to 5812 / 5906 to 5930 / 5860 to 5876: 0.03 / 24.8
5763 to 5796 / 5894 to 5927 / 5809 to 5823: -0.05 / 23.8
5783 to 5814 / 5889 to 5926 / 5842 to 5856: -0.14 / 22.8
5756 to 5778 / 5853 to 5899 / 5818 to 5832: -0.13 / 22.6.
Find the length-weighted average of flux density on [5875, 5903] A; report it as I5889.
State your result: 17.1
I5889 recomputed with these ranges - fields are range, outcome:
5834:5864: 25.1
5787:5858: 25.4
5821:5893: 23.2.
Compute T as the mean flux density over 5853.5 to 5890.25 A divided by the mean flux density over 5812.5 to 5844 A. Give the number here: 0.9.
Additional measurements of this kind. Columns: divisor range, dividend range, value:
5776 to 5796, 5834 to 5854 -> 1.06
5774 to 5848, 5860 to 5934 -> 0.84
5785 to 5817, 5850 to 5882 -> 0.95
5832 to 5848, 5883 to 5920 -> 0.73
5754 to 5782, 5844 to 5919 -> 0.86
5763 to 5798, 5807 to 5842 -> 1.02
